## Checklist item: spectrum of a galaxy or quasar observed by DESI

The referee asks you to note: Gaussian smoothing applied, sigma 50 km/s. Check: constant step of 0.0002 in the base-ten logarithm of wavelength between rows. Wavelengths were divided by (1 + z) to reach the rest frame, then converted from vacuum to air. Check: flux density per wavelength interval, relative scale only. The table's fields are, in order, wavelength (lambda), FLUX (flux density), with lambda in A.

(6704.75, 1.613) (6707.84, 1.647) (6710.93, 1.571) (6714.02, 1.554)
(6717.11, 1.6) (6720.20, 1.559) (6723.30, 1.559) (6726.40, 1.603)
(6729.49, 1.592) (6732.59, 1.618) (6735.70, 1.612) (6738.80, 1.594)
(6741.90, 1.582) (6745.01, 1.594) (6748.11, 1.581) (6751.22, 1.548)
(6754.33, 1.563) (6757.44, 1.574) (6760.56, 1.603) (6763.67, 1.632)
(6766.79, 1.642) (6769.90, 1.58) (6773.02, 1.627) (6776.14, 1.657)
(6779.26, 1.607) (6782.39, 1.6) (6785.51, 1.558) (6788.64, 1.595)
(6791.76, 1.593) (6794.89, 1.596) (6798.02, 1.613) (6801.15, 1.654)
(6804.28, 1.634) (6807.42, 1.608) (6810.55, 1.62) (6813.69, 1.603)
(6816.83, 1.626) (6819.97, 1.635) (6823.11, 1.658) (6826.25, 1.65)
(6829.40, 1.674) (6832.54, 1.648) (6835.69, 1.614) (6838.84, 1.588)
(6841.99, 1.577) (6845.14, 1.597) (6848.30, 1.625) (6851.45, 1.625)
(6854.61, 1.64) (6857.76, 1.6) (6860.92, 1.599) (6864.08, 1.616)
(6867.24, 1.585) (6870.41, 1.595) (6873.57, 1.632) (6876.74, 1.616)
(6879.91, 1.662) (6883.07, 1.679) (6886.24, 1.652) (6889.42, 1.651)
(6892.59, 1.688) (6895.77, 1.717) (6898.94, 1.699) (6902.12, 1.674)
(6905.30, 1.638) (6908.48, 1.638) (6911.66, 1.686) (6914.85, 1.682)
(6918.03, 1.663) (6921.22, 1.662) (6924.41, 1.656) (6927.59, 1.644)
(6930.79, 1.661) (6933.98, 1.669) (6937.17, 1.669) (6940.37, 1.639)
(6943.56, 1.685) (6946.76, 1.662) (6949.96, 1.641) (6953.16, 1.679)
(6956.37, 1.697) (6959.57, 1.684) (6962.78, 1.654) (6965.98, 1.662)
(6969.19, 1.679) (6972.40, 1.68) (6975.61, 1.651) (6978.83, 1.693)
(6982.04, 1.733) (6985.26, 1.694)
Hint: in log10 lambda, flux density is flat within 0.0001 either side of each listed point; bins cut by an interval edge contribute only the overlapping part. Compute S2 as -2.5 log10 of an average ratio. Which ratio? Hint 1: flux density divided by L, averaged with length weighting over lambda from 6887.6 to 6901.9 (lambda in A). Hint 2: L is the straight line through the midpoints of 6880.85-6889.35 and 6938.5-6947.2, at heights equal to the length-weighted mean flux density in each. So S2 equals -0.015 mag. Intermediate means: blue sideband 1.66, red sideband 1.66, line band 1.69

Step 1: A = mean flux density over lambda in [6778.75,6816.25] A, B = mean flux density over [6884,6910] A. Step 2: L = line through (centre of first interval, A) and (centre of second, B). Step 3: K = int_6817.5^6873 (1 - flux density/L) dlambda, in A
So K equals 0.6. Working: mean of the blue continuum 1.61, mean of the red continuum 1.67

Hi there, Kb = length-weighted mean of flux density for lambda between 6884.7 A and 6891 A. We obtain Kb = 1.65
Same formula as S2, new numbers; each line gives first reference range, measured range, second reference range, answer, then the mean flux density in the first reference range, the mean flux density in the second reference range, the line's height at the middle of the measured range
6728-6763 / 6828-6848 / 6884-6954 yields 0.009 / 1.59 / 1.67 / 1.63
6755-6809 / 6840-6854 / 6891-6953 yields 0.020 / 1.61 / 1.67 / 1.64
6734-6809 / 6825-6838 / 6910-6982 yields -0.012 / 1.6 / 1.67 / 1.63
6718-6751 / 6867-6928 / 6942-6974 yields -0.005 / 1.59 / 1.67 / 1.65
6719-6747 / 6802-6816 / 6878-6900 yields 0.010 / 1.59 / 1.68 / 1.63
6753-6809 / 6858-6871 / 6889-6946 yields 0.031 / 1.61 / 1.67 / 1.64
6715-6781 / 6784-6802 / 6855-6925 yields 0.009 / 1.6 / 1.65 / 1.61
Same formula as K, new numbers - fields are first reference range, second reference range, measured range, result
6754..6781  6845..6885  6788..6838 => -0.3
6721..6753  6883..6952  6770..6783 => -0.1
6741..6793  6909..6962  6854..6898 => 0.1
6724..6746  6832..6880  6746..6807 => 0.0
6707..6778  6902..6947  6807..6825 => -0.1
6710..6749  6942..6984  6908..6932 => 0.0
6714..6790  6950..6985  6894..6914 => -0.3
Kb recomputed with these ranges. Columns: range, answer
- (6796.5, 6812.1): 1.63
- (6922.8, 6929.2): 1.65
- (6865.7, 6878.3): 1.61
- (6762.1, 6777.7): 1.63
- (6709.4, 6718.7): 1.58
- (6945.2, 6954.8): 1.66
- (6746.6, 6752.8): 1.56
